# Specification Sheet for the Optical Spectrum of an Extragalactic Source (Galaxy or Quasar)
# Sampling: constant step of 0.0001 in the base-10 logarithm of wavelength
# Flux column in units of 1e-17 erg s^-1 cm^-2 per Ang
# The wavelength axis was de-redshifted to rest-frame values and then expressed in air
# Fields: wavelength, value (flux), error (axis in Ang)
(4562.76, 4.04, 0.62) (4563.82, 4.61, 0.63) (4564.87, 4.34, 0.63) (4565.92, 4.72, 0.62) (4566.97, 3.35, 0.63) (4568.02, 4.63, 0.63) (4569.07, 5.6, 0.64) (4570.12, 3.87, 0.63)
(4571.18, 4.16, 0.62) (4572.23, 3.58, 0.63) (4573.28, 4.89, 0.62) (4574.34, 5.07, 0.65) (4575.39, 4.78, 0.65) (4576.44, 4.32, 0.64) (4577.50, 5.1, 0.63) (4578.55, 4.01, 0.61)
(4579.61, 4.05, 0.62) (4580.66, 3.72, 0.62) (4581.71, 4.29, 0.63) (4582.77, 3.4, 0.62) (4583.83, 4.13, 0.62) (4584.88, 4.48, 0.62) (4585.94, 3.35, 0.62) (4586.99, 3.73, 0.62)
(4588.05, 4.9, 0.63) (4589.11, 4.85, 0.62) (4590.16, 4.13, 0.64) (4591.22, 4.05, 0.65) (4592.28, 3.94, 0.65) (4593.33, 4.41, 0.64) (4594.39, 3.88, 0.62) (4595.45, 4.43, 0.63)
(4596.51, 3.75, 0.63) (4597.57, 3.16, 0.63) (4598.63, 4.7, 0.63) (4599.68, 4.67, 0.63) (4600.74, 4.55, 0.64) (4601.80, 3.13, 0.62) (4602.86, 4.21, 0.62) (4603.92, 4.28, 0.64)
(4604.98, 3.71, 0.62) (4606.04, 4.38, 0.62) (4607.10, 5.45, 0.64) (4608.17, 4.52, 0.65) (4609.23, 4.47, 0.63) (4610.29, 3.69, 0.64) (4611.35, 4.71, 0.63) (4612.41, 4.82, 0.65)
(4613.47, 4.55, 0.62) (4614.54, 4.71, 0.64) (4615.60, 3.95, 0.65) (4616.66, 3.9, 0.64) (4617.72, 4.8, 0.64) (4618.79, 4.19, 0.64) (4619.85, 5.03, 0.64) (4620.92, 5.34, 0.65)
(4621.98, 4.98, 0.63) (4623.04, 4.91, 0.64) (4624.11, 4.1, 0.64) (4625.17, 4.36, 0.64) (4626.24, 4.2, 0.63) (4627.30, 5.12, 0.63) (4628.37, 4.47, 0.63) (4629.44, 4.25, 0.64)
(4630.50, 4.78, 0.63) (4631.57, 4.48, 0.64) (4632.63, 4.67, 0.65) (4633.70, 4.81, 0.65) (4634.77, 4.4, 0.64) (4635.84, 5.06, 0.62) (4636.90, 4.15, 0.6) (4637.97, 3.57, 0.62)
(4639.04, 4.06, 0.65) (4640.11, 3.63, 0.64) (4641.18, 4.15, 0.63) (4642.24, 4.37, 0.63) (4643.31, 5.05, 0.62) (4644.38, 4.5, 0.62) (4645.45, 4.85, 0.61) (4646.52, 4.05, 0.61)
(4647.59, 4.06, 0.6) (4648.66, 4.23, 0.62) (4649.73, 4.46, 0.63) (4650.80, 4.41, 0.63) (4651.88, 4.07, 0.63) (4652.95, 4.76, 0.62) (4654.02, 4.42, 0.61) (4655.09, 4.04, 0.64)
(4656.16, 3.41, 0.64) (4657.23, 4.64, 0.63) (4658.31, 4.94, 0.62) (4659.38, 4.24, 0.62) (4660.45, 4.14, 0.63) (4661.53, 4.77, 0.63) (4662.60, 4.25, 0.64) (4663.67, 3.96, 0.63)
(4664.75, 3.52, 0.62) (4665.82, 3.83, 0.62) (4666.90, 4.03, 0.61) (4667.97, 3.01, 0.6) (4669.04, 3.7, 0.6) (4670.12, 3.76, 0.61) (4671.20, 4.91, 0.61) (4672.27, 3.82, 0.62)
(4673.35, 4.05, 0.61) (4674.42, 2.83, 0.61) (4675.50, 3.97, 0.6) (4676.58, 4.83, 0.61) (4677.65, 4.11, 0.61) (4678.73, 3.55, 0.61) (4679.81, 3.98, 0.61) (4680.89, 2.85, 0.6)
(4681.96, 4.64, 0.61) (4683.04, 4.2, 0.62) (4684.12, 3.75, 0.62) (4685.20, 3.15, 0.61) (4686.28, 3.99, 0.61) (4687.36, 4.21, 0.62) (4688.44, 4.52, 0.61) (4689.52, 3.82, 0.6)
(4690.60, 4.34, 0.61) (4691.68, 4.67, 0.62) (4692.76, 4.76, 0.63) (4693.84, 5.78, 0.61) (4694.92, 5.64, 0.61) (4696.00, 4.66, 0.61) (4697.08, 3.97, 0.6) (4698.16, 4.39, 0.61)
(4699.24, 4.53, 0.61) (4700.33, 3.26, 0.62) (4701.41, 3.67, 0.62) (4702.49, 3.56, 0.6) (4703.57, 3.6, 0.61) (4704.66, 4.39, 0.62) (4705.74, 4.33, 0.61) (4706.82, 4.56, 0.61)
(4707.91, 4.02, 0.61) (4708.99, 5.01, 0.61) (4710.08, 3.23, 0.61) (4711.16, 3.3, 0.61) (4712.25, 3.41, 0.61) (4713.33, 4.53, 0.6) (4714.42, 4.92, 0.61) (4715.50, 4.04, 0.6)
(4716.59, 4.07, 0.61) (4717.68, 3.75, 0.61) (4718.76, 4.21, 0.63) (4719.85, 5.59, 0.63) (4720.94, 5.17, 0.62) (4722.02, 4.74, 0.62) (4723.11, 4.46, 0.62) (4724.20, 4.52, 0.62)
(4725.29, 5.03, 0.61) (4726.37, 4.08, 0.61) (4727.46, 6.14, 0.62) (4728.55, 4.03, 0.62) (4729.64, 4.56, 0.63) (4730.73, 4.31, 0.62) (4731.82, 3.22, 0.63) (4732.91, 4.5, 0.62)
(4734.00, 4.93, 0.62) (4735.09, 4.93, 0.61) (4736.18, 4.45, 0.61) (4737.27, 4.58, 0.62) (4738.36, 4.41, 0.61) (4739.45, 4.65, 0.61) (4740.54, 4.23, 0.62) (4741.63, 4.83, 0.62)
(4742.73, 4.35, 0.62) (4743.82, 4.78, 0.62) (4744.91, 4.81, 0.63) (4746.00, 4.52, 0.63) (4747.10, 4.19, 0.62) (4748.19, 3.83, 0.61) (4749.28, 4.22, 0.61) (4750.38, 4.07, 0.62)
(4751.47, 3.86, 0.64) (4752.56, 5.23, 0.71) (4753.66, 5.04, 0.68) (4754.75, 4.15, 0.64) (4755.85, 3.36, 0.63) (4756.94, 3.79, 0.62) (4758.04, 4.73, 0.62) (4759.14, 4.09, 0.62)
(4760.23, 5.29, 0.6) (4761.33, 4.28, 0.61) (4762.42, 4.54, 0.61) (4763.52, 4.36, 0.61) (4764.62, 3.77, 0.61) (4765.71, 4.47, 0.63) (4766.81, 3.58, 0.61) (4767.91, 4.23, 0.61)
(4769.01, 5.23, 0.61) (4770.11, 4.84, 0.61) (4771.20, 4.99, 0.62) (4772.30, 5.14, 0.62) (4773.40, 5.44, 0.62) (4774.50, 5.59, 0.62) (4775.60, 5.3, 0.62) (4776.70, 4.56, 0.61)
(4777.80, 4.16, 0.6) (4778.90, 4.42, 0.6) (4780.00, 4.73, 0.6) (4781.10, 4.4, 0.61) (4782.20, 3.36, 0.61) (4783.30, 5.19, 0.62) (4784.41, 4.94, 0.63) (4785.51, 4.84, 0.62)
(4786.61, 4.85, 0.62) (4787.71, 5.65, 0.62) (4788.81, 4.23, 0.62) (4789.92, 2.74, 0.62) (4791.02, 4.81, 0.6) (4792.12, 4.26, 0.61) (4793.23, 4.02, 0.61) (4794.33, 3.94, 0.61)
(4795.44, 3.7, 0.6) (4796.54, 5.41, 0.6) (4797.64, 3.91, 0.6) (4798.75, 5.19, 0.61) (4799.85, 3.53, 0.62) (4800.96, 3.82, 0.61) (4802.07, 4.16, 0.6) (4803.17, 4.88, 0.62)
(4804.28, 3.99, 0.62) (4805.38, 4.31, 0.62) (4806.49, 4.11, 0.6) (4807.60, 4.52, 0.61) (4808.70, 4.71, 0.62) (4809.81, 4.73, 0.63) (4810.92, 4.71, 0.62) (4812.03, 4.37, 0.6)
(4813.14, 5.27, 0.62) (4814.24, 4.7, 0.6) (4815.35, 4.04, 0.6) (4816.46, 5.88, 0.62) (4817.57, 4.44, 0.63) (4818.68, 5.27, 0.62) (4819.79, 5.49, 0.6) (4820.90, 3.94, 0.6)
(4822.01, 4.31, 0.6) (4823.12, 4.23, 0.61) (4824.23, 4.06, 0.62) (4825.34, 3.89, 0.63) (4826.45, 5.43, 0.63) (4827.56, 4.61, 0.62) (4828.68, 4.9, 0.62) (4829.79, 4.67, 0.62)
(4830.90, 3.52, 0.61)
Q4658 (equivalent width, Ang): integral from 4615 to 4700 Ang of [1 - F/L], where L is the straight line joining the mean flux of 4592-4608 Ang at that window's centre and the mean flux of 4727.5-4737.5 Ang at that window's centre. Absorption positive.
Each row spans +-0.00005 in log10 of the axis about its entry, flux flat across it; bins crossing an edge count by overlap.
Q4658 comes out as 0.5 Ang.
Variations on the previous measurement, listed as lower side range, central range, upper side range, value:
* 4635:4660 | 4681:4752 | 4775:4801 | 0.4 Ang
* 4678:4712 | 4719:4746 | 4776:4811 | -2.5 Ang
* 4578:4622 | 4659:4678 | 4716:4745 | 1.9 Ang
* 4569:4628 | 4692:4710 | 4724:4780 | 0.4 Ang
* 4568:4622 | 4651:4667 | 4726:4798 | 0.6 Ang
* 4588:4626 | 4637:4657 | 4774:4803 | 0.7 Ang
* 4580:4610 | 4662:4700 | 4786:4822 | 1.6 Ang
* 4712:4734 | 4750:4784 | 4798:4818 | -0.2 Ang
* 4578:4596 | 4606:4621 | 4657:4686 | -1.8 Ang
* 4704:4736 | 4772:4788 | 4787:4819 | -1.4 Ang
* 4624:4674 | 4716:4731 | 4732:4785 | -0.6 Ang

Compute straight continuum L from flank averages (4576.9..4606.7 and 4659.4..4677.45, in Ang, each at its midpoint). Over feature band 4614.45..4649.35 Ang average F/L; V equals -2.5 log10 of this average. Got -0.105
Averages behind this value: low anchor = 4.13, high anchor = 3.97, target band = 4.46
